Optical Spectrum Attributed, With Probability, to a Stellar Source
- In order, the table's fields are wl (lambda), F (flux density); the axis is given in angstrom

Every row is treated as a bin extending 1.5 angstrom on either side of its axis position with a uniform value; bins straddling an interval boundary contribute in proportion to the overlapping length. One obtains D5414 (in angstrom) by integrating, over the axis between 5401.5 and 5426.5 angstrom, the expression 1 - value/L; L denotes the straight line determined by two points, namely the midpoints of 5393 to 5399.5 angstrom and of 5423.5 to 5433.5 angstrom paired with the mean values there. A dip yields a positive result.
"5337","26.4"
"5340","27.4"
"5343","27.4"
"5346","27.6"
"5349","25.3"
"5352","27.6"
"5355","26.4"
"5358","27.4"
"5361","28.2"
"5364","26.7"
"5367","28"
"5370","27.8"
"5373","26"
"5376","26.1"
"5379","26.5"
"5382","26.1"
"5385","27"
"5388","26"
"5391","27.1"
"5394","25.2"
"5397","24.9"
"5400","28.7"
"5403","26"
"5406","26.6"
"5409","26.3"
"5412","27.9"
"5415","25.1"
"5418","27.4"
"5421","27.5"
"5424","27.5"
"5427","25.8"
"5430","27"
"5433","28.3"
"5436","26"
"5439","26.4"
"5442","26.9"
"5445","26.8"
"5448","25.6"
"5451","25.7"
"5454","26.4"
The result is -0.4 angstrom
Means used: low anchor 25.6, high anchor 27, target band 26.7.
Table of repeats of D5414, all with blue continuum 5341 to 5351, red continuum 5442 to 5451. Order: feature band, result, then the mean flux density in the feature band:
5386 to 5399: 0.3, 26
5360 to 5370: -0.3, 27.6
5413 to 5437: -0.5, 26.9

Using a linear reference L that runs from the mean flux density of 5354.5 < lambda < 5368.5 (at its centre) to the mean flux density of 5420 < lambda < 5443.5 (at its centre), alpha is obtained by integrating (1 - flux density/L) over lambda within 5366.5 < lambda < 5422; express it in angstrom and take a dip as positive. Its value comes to 1.16 angstrom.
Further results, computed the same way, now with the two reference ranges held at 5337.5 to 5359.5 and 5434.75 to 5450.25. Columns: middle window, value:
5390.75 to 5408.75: 0.17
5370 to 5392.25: 0.22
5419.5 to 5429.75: -0.19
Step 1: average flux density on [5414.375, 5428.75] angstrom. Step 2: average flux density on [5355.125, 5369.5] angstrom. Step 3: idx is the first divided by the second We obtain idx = 0.97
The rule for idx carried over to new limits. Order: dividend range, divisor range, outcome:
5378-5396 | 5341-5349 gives 0.97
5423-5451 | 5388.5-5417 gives 1.01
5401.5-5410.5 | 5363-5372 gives 0.96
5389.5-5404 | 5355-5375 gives 0.97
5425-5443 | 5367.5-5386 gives 1.00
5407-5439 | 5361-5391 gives 1.00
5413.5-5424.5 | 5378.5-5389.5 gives 1.02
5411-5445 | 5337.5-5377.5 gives 0.99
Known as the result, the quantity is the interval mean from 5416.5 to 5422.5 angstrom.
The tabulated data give 27.4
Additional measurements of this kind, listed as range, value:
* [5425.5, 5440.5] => 26.7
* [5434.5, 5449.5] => 26.3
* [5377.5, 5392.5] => 26.5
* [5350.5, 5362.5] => 27.4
